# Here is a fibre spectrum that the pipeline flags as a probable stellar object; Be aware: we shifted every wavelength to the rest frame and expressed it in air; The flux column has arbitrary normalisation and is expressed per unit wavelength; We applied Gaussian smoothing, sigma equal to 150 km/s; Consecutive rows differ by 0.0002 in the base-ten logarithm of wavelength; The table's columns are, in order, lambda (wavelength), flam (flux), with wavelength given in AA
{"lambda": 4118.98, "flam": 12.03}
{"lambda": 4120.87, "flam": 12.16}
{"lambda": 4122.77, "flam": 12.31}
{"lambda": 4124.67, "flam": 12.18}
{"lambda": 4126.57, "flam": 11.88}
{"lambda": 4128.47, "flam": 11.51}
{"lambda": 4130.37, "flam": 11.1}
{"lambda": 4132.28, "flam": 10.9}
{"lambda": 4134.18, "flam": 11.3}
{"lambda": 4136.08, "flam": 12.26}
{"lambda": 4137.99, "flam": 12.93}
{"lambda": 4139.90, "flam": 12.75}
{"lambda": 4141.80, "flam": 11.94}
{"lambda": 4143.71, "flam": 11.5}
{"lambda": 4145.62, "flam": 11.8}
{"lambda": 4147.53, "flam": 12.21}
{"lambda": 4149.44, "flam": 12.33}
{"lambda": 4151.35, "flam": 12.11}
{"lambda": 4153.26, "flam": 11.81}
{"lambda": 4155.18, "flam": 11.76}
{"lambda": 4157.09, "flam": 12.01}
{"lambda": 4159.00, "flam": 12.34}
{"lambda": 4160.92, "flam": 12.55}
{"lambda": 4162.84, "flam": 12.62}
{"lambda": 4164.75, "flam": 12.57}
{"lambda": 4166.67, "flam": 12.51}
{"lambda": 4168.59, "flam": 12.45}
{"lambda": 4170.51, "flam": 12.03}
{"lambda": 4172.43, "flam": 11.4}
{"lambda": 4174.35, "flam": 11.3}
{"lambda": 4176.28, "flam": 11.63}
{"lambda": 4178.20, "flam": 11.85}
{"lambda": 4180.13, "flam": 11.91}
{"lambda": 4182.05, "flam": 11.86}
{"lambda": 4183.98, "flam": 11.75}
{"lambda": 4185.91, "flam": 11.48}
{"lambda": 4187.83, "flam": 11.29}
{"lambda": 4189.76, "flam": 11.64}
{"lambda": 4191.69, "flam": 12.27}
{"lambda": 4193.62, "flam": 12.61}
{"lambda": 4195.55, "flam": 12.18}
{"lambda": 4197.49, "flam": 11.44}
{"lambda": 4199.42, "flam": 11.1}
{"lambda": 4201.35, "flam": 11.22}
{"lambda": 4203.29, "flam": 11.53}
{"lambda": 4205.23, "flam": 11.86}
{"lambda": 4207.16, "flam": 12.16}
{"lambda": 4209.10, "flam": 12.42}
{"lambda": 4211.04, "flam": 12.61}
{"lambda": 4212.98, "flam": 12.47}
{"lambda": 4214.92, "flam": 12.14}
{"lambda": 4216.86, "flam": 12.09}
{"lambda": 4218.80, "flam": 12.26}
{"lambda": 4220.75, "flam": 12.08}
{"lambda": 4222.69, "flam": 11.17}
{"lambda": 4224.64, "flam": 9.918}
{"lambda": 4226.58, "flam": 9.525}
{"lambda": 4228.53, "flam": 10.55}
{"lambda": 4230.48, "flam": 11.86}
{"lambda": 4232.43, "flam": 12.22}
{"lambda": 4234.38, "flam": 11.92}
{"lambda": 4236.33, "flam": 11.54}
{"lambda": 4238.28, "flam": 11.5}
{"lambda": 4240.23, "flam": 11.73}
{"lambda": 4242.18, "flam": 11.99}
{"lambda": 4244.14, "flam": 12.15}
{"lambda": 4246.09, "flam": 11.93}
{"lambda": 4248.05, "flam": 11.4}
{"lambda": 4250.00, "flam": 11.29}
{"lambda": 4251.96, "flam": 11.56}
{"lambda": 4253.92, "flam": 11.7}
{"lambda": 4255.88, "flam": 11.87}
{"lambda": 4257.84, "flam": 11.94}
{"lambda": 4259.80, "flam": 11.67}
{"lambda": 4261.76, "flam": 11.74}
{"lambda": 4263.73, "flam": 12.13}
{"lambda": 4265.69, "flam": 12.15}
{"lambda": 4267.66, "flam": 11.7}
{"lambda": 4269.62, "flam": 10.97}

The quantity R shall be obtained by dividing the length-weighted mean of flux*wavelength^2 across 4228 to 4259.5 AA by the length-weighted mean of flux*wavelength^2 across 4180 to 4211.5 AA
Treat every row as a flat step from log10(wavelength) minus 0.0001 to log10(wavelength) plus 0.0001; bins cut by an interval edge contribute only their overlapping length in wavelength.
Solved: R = 1.01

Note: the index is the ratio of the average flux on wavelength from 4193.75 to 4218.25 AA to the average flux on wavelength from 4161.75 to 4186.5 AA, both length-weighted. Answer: 1.0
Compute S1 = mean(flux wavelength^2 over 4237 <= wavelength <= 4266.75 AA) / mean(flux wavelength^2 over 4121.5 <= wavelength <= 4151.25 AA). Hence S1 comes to 1.04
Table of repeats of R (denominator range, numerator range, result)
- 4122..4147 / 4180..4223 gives 1.04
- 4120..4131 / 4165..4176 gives 1.03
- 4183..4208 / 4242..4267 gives 1.03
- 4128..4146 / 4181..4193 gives 1.02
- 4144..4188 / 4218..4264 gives 1.00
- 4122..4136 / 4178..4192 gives 1.04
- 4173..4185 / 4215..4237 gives 1.00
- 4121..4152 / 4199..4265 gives 1.02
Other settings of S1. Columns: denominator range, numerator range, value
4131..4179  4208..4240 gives 1.00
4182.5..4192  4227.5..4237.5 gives 1.02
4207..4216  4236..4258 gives 0.96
